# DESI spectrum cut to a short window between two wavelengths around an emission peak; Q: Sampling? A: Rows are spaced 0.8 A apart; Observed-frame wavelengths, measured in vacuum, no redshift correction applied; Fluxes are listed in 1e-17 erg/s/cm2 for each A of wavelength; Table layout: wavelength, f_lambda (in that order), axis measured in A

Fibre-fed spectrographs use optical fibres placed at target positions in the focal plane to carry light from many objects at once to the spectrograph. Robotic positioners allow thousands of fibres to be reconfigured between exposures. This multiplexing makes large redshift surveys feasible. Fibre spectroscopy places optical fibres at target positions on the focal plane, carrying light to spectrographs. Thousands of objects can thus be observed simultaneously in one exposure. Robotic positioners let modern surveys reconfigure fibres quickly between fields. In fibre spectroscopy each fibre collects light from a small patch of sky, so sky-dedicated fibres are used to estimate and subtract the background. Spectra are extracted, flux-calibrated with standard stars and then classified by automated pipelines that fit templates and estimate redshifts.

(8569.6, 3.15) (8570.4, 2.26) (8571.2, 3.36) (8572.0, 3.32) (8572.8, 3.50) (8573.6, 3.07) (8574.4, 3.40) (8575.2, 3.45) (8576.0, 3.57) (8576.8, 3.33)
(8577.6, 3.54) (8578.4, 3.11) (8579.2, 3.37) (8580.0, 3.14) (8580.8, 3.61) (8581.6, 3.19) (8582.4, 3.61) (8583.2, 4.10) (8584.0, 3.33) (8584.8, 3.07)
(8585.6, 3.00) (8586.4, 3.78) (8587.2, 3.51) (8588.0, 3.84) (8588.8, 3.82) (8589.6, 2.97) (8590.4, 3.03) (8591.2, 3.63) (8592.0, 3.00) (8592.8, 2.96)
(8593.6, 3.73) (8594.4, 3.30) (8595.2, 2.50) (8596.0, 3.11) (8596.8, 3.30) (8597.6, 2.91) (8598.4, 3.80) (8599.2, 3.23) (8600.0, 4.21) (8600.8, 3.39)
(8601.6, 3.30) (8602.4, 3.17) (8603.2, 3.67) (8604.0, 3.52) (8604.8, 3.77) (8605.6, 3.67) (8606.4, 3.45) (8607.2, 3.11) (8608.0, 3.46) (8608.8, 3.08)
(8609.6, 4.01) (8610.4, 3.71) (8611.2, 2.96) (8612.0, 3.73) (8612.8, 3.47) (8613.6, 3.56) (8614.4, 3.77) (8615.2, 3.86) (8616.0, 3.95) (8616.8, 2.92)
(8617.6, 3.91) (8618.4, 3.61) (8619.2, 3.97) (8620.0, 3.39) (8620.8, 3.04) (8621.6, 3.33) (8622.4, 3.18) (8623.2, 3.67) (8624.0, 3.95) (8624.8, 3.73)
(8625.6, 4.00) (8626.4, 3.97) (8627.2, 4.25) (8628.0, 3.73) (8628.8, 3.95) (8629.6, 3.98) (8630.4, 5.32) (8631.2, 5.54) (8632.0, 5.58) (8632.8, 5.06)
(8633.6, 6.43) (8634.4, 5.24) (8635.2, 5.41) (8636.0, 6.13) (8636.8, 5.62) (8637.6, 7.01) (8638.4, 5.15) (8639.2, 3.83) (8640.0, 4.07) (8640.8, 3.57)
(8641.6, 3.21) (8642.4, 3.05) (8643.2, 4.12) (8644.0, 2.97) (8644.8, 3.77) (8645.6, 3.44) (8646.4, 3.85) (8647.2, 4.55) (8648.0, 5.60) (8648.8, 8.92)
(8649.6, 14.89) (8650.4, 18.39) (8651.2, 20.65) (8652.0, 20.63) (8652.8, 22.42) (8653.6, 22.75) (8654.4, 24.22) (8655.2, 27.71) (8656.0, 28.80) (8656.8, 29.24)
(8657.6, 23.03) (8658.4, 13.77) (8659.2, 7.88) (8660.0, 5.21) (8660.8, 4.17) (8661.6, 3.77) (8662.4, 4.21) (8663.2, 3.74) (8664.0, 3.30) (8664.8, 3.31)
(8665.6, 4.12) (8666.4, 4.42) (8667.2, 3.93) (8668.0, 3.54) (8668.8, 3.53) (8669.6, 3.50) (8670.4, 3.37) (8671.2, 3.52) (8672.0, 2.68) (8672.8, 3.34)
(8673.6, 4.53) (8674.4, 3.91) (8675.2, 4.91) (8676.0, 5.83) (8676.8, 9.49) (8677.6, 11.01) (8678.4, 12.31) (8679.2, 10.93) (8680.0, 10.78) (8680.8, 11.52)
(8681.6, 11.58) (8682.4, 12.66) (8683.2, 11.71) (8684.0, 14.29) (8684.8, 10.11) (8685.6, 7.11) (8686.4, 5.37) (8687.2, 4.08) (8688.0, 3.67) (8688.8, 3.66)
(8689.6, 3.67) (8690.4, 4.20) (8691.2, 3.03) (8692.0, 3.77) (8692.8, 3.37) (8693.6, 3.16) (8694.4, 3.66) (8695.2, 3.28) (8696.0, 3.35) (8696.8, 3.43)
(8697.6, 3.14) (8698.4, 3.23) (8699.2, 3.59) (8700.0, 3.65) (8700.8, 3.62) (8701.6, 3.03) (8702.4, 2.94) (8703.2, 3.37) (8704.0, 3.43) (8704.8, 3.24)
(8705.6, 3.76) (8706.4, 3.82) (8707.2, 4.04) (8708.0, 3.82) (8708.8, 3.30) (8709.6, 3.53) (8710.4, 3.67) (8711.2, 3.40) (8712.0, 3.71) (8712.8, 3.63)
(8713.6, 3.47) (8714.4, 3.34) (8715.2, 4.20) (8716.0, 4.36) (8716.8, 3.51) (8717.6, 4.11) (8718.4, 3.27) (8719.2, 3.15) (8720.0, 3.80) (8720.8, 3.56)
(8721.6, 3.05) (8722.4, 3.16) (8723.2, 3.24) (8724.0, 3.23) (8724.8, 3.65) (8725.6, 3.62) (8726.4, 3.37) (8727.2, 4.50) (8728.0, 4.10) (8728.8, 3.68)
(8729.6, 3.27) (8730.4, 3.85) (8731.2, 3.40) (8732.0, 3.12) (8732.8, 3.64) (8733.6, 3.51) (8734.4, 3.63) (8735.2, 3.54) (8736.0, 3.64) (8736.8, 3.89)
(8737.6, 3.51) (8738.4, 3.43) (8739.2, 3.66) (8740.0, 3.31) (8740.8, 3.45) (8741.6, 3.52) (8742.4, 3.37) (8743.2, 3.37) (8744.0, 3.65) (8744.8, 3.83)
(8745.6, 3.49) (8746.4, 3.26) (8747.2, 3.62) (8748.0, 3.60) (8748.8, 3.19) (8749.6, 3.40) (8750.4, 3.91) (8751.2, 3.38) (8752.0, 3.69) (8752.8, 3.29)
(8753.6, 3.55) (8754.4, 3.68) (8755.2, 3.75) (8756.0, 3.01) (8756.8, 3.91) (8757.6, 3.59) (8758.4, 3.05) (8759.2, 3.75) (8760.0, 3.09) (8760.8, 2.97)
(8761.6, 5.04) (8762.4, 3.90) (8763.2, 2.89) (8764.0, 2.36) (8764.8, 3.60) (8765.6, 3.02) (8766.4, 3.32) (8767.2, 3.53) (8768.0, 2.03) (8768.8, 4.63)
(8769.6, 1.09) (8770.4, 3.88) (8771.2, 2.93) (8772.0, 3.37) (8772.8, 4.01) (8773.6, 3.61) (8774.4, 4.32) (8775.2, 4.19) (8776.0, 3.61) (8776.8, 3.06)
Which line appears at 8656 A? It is H-alpha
